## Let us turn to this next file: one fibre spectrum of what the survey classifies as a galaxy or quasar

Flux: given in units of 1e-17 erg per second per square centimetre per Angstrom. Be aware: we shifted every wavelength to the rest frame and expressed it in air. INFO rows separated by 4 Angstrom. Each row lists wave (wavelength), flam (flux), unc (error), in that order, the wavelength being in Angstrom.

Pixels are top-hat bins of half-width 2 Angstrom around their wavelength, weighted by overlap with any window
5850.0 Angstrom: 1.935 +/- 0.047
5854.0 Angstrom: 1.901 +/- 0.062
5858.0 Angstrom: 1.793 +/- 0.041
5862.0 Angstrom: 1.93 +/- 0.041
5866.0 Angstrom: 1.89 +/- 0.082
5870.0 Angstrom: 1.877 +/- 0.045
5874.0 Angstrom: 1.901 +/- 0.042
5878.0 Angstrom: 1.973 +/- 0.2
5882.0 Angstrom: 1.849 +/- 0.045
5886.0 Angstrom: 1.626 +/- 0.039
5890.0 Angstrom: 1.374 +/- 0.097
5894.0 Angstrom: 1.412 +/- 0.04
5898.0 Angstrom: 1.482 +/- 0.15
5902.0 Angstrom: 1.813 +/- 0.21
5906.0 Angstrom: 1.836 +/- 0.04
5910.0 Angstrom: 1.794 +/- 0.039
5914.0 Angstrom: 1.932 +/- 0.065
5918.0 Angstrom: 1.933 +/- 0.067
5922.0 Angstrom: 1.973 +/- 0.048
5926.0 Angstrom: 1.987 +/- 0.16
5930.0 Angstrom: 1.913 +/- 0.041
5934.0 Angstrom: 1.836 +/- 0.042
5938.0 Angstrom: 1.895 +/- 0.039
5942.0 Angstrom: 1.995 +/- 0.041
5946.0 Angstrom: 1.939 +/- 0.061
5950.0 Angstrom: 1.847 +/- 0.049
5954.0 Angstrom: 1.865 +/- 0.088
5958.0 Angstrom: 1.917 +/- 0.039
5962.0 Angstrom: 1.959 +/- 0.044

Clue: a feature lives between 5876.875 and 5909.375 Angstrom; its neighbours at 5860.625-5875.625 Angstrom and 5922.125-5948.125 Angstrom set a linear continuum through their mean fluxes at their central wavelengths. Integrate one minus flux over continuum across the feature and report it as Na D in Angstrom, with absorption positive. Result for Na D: 4.1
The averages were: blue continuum 1.9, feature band 1.67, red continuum 1.93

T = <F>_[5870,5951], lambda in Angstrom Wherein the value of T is 1.82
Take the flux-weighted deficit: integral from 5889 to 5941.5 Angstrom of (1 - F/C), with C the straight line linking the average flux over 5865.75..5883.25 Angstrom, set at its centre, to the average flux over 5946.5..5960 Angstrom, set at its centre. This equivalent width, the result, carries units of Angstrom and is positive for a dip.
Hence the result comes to 2.6 Angstrom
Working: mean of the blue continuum 1.9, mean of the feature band 1.8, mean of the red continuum 1.88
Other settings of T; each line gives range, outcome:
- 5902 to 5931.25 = 1.9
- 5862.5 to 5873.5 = 1.89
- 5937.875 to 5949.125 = 1.94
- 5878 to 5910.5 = 1.66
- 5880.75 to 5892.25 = 1.6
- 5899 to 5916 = 1.82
